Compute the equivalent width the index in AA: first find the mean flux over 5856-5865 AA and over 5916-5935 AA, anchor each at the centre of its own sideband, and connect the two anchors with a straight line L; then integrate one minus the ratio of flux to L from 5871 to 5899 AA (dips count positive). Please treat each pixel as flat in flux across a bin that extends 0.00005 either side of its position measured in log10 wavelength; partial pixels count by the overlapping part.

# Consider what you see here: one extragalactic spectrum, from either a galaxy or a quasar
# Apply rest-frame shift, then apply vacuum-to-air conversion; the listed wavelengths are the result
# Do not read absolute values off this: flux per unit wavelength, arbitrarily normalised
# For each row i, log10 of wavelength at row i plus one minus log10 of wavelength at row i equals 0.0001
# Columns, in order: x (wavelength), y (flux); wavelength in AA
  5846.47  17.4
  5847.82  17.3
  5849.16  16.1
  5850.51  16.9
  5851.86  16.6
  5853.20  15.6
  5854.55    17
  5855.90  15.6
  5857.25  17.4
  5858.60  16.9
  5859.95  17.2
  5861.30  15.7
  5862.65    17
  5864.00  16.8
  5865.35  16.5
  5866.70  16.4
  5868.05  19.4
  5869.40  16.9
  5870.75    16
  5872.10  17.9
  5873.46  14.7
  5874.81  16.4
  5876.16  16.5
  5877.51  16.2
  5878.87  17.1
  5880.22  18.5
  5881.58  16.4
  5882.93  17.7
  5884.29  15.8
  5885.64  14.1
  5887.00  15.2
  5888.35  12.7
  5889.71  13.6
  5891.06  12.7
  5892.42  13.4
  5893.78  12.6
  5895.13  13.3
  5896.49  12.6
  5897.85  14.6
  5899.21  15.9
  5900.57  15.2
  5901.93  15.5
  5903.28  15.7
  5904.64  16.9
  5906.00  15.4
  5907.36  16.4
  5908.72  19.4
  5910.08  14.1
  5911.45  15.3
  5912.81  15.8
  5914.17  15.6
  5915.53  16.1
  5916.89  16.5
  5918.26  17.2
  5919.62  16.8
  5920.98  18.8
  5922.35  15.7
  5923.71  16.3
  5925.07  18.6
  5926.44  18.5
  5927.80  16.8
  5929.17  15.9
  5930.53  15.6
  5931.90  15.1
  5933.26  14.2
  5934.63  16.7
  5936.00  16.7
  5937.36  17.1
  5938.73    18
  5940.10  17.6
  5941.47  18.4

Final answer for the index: 2.6 AA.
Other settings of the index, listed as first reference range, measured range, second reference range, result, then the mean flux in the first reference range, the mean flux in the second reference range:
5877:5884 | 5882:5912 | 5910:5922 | 3.24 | 17.1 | 16.3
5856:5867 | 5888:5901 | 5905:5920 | 2.17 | 16.7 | 16.2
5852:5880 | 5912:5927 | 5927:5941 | -0.36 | 16.7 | 16.4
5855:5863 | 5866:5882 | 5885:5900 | -1.64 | 16.6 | 13.7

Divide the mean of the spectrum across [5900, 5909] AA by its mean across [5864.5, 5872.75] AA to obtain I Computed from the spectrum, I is 0.9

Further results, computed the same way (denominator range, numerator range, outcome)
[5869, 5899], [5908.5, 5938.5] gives 1.08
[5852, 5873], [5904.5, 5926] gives 0.99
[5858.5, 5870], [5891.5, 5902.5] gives 0.83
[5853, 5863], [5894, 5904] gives 0.88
